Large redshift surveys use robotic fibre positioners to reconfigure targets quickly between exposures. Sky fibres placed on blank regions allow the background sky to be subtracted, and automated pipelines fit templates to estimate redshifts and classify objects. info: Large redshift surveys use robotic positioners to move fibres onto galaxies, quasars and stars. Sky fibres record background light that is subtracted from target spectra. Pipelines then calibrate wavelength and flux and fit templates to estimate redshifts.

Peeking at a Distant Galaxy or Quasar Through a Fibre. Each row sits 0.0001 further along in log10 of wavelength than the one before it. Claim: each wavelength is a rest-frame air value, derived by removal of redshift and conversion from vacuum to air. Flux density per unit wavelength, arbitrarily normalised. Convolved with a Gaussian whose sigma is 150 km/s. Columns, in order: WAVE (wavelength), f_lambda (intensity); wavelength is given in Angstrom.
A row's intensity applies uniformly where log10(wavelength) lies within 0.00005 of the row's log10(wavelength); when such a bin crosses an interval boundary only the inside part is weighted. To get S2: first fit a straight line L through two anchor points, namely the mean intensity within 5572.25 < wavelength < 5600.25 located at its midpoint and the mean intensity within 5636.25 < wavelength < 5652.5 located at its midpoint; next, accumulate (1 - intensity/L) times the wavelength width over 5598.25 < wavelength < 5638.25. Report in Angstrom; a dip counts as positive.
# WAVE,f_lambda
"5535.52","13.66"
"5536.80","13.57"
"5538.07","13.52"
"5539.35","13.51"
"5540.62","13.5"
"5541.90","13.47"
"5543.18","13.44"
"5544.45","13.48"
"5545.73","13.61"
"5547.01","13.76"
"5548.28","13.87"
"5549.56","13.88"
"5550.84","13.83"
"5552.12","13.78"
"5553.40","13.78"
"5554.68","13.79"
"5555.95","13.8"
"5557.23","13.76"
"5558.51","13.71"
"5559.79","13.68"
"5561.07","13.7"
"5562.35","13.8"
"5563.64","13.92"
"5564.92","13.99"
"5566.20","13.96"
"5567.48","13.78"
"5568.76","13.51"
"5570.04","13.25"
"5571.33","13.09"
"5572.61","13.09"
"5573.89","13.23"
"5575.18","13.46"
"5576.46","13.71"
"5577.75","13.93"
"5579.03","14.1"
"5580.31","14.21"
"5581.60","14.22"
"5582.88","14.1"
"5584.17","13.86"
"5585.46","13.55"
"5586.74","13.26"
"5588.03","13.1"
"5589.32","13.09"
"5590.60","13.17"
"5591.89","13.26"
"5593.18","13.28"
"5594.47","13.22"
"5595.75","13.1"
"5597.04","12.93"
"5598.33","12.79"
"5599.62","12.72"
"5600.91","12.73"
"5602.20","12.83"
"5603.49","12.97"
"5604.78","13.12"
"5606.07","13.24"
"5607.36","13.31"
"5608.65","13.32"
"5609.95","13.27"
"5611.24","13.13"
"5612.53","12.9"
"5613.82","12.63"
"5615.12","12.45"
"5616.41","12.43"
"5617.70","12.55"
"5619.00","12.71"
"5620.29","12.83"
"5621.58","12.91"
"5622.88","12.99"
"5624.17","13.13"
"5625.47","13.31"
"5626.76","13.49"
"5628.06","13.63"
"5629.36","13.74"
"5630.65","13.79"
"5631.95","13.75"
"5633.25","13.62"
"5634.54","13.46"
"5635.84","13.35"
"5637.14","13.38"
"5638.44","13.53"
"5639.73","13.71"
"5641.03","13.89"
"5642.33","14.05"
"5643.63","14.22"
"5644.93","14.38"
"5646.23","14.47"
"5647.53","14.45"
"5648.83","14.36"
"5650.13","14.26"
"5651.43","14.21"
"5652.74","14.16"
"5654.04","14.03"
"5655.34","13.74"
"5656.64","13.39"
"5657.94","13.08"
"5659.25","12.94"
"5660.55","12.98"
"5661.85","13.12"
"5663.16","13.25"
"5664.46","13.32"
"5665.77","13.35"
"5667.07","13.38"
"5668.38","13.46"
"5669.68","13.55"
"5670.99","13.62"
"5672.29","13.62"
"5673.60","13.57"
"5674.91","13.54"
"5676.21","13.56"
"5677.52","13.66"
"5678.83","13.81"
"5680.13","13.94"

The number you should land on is 1.9 Angstrom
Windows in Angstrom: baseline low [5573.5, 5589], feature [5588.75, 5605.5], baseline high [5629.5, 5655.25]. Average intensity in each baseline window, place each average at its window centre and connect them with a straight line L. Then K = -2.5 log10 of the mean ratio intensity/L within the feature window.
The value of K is 0.06 mag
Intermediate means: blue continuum 13.7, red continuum 13.9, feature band 13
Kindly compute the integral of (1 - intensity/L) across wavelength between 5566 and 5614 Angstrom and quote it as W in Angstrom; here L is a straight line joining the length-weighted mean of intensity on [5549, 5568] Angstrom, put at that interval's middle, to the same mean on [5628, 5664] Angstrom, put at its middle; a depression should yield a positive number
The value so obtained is 1.6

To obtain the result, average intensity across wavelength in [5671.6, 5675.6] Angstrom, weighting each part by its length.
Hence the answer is 13.6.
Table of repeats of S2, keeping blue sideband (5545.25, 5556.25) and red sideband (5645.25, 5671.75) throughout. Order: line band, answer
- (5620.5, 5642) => 0.4 Angstrom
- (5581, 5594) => 0.3 Angstrom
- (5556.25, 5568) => 0.0 Angstrom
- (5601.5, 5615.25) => 0.7 Angstrom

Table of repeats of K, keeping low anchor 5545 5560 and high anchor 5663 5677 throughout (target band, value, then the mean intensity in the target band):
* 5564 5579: 0.01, 13.6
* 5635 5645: -0.02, 13.8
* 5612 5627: 0.06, 12.8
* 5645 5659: -0.04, 14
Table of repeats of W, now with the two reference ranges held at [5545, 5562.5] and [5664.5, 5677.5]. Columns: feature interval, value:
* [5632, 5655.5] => -0.7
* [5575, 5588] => -0.1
